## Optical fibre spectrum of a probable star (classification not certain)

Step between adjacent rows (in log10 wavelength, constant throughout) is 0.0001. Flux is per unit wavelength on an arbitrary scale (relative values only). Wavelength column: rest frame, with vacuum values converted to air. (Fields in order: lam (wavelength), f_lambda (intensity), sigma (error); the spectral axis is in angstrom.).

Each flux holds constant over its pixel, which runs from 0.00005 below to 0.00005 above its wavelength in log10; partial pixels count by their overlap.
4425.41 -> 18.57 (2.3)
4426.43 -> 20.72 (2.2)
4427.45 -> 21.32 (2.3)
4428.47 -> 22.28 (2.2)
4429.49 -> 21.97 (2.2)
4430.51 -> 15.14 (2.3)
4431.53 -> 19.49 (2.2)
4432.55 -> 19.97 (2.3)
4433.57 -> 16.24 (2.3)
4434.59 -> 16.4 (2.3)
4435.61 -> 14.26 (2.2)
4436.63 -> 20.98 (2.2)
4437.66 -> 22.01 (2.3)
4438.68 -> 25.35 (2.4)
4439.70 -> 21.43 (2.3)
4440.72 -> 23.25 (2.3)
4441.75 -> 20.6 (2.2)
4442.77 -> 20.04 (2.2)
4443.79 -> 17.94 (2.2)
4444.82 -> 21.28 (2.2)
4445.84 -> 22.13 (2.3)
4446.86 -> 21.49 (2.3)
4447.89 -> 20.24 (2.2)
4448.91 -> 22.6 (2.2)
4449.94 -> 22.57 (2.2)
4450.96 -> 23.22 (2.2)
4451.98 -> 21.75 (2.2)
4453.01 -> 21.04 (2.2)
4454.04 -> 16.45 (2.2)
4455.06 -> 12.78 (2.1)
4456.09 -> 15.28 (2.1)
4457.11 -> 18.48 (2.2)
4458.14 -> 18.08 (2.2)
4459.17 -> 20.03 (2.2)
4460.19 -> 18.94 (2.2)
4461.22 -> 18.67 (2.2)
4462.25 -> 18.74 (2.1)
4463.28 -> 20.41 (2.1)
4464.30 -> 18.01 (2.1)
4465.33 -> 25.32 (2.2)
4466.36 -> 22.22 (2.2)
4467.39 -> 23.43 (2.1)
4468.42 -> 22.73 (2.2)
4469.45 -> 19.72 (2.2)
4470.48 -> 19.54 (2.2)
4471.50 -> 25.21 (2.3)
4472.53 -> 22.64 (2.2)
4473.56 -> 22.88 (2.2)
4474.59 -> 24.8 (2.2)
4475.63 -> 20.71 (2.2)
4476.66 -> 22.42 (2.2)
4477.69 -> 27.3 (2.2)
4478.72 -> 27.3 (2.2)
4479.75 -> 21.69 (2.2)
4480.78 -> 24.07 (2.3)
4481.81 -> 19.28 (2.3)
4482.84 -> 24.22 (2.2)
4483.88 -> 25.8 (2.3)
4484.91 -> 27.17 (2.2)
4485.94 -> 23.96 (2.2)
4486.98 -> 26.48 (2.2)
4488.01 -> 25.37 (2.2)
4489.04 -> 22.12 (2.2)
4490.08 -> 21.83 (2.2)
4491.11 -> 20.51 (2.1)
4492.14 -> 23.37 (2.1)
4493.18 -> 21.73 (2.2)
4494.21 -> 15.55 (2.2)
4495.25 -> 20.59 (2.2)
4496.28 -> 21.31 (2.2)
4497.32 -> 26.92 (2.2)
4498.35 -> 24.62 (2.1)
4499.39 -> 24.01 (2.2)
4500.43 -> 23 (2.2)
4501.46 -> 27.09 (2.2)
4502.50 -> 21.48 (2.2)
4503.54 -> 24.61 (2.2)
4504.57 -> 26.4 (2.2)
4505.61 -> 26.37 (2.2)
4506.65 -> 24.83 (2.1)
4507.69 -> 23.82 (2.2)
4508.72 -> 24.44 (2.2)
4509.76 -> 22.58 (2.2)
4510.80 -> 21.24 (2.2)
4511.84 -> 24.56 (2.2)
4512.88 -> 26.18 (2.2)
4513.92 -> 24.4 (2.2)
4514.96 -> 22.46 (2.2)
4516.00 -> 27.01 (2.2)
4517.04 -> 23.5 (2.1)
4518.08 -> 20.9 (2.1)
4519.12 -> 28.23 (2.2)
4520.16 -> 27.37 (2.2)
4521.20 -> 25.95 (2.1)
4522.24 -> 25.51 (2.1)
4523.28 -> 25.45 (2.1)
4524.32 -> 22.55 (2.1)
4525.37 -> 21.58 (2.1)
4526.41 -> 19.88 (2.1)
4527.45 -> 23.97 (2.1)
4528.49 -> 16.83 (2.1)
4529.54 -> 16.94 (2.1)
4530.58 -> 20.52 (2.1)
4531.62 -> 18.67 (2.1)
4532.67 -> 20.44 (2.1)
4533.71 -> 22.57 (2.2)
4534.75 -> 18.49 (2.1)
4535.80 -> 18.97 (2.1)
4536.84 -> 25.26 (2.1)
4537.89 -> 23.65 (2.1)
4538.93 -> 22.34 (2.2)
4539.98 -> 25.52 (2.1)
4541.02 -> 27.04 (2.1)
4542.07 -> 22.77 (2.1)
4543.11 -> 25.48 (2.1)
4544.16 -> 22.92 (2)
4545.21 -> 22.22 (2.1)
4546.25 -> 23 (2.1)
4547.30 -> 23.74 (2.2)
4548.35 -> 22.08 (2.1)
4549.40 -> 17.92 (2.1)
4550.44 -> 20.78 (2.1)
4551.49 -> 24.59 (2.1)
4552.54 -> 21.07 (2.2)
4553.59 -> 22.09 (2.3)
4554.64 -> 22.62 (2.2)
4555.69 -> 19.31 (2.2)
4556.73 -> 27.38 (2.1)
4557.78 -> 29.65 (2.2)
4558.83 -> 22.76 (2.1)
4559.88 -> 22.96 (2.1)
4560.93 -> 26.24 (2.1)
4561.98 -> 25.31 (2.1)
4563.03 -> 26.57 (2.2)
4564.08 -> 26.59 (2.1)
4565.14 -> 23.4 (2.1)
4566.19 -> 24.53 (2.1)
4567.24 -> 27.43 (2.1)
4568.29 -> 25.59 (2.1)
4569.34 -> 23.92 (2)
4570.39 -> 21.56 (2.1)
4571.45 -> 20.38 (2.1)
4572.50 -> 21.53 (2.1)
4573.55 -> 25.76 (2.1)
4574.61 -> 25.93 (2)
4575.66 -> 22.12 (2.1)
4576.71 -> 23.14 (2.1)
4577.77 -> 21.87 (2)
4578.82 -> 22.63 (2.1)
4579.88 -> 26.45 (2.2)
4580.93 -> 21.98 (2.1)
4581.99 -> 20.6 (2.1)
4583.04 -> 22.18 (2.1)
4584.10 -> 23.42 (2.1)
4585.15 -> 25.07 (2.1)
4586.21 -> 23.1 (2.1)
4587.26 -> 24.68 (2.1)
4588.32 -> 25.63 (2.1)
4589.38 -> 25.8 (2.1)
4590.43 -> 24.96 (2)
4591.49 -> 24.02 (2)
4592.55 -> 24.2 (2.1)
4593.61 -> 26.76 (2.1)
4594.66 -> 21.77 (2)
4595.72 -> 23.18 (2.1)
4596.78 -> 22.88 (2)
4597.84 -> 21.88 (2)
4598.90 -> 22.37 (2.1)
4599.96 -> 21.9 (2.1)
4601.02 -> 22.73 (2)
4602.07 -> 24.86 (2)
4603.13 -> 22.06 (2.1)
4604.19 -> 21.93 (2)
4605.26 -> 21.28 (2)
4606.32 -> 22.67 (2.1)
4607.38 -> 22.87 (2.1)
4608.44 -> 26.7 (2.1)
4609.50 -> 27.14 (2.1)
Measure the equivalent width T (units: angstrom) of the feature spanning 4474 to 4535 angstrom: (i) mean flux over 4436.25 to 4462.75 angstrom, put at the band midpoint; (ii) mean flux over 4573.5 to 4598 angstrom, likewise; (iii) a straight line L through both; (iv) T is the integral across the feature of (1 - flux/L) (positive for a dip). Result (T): -4.8 angstrom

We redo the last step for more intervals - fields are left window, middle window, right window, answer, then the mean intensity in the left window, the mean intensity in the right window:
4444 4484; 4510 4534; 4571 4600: -0.6 angstrom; 21.3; 23.5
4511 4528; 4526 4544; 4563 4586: 1.7 angstrom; 24.3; 23.7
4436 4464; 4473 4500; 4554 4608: -2.7 angstrom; 20.2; 23.7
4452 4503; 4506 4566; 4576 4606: -1.6 angstrom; 21.9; 23.3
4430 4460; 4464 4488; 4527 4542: -3.7 angstrom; 19.7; 21.5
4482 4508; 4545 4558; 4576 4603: 0.5 angstrom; 23.7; 23.5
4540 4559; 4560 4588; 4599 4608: -1.2 angstrom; 23.3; 22.6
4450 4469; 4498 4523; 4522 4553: -3.9 angstrom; 19.8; 22.1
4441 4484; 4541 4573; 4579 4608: -1.2 angstrom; 21.2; 23.4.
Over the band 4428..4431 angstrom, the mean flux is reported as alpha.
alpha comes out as 19.8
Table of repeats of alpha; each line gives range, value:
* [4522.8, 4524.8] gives 24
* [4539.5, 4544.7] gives 24.7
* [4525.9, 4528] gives 21.9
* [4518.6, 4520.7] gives 27.8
